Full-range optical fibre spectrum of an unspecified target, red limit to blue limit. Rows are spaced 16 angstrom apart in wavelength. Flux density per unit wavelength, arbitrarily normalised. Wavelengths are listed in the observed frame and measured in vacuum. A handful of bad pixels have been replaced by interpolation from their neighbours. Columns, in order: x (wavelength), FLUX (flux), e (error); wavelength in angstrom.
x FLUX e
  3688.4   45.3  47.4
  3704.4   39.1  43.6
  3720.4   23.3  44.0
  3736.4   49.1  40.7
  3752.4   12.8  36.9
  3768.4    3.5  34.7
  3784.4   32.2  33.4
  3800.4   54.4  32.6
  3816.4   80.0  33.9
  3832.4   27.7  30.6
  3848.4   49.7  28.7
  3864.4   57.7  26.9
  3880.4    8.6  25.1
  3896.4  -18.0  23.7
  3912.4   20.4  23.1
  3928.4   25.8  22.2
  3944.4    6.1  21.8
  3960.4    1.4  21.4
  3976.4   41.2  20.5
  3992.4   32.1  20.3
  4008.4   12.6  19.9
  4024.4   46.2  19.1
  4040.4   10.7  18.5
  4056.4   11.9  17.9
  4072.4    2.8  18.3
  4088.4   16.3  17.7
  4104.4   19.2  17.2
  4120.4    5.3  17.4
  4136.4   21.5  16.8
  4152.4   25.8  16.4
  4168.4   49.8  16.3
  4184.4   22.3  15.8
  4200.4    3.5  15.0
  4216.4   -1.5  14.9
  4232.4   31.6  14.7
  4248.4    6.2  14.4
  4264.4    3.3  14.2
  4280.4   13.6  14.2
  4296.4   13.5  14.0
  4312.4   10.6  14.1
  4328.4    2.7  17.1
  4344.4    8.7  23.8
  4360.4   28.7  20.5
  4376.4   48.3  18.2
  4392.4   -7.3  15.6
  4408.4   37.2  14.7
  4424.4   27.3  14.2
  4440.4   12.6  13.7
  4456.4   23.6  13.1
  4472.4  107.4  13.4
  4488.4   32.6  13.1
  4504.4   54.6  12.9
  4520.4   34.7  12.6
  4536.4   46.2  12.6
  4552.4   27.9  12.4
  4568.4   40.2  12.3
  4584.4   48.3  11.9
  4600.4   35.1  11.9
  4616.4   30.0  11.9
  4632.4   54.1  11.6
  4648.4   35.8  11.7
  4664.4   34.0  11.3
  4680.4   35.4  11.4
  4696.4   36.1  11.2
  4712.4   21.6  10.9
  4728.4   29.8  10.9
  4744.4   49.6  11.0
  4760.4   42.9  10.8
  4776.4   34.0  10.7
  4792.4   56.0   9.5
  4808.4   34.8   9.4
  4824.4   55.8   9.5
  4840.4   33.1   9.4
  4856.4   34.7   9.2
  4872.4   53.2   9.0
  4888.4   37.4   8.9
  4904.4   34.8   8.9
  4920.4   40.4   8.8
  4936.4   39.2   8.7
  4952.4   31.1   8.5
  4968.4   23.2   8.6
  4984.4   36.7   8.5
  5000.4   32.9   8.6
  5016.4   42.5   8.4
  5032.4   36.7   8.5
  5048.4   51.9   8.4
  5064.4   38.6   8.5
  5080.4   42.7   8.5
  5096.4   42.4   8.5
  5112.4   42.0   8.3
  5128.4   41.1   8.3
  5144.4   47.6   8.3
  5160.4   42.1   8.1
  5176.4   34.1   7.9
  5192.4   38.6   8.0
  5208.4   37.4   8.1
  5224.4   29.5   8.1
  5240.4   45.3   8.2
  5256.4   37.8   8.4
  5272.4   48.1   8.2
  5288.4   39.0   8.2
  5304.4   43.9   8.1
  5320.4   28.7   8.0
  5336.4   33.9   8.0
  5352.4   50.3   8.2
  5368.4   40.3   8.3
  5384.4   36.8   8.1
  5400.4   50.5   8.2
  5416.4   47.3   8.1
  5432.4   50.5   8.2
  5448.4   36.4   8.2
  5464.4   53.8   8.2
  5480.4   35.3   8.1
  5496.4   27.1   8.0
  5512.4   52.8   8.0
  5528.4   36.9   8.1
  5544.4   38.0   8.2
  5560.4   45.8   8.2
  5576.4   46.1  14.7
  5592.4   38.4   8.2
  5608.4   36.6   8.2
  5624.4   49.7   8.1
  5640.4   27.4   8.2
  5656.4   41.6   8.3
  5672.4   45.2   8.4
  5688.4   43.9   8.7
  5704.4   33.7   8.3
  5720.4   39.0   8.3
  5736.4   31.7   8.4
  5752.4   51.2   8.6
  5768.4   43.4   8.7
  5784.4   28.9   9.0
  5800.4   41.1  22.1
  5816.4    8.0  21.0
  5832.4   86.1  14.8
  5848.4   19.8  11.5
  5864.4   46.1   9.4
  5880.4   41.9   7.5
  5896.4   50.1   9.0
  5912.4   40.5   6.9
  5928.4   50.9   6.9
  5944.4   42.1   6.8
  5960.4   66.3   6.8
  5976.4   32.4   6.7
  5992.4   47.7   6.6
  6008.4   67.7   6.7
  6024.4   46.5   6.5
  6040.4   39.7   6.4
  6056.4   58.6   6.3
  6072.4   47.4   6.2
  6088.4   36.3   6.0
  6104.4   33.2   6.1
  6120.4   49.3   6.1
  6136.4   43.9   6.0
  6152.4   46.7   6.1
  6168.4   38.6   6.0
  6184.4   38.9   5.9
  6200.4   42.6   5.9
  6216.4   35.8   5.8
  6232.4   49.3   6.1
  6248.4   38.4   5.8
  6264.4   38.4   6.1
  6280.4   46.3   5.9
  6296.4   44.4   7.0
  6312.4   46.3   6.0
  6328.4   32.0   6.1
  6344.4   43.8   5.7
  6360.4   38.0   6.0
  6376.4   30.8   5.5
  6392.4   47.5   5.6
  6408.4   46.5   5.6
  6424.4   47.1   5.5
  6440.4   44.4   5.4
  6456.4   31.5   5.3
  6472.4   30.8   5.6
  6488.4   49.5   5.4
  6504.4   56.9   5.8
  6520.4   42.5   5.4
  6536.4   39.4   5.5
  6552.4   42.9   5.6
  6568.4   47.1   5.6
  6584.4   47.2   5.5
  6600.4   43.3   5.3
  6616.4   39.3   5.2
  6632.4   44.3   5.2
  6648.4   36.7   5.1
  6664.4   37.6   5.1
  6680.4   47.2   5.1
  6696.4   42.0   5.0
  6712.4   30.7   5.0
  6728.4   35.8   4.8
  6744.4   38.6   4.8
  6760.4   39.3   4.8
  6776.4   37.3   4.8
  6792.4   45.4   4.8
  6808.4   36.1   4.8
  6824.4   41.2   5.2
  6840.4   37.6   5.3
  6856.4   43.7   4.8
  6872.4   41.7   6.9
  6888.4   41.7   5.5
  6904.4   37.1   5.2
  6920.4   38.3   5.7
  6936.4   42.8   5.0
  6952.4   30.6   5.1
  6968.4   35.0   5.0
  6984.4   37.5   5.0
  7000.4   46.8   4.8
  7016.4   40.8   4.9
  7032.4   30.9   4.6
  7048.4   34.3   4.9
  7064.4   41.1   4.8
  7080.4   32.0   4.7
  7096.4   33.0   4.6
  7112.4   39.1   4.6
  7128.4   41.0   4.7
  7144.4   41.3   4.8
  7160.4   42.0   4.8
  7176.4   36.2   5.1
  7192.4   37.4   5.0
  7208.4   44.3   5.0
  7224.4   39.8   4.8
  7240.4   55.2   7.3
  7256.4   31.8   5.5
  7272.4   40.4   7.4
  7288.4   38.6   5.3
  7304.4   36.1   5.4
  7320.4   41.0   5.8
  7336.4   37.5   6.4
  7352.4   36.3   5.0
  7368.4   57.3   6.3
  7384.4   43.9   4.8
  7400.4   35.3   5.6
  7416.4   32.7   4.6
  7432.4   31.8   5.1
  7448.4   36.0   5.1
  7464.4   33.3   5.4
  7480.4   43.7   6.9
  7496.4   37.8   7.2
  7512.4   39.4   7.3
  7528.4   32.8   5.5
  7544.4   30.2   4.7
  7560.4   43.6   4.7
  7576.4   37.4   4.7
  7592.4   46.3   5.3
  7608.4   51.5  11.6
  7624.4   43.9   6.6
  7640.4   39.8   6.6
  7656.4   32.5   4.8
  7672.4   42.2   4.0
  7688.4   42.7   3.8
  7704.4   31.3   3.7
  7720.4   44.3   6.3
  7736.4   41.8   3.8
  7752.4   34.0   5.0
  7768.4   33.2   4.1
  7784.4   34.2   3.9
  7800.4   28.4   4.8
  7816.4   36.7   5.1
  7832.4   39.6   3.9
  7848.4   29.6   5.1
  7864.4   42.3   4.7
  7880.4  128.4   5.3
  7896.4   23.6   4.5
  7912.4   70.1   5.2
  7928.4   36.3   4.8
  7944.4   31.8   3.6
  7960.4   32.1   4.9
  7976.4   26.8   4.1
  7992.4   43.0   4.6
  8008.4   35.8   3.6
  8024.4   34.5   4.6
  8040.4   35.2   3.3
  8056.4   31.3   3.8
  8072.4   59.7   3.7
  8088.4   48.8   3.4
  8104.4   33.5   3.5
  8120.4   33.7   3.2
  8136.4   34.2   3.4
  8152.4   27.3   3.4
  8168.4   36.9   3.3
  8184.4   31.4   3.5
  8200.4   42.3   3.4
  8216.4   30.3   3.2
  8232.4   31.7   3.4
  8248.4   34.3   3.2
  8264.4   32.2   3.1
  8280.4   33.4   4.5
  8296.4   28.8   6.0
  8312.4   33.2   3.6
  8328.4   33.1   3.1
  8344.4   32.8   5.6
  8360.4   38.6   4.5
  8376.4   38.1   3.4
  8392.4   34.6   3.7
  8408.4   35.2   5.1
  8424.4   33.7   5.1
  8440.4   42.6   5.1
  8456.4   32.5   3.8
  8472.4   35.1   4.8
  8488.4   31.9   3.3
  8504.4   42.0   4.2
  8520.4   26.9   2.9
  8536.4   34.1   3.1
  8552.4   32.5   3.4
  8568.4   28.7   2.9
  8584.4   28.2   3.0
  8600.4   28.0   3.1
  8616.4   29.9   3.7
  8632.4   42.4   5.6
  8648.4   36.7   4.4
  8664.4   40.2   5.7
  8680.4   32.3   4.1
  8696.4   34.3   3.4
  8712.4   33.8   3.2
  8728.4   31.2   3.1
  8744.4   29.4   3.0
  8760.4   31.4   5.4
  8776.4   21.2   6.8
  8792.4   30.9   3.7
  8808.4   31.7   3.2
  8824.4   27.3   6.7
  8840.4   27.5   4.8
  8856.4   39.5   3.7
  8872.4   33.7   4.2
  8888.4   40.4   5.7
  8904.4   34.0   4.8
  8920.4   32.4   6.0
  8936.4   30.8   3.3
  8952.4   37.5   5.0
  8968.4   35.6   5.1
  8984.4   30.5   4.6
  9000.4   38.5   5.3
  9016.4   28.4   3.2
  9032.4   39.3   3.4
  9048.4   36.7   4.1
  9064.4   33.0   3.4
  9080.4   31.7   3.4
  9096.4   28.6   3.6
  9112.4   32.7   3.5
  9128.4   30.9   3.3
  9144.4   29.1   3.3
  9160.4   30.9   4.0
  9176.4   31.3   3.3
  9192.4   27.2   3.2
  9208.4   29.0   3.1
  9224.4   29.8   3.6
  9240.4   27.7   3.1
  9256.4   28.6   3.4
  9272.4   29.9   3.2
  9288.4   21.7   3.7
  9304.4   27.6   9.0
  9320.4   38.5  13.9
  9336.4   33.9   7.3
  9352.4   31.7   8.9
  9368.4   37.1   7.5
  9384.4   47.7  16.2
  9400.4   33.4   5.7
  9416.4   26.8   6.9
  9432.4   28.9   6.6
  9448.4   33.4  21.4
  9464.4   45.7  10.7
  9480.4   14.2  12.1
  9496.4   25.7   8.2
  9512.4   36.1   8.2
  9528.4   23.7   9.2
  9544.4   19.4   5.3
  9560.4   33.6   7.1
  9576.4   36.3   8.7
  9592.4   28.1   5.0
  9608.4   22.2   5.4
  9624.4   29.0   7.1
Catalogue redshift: 0.20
